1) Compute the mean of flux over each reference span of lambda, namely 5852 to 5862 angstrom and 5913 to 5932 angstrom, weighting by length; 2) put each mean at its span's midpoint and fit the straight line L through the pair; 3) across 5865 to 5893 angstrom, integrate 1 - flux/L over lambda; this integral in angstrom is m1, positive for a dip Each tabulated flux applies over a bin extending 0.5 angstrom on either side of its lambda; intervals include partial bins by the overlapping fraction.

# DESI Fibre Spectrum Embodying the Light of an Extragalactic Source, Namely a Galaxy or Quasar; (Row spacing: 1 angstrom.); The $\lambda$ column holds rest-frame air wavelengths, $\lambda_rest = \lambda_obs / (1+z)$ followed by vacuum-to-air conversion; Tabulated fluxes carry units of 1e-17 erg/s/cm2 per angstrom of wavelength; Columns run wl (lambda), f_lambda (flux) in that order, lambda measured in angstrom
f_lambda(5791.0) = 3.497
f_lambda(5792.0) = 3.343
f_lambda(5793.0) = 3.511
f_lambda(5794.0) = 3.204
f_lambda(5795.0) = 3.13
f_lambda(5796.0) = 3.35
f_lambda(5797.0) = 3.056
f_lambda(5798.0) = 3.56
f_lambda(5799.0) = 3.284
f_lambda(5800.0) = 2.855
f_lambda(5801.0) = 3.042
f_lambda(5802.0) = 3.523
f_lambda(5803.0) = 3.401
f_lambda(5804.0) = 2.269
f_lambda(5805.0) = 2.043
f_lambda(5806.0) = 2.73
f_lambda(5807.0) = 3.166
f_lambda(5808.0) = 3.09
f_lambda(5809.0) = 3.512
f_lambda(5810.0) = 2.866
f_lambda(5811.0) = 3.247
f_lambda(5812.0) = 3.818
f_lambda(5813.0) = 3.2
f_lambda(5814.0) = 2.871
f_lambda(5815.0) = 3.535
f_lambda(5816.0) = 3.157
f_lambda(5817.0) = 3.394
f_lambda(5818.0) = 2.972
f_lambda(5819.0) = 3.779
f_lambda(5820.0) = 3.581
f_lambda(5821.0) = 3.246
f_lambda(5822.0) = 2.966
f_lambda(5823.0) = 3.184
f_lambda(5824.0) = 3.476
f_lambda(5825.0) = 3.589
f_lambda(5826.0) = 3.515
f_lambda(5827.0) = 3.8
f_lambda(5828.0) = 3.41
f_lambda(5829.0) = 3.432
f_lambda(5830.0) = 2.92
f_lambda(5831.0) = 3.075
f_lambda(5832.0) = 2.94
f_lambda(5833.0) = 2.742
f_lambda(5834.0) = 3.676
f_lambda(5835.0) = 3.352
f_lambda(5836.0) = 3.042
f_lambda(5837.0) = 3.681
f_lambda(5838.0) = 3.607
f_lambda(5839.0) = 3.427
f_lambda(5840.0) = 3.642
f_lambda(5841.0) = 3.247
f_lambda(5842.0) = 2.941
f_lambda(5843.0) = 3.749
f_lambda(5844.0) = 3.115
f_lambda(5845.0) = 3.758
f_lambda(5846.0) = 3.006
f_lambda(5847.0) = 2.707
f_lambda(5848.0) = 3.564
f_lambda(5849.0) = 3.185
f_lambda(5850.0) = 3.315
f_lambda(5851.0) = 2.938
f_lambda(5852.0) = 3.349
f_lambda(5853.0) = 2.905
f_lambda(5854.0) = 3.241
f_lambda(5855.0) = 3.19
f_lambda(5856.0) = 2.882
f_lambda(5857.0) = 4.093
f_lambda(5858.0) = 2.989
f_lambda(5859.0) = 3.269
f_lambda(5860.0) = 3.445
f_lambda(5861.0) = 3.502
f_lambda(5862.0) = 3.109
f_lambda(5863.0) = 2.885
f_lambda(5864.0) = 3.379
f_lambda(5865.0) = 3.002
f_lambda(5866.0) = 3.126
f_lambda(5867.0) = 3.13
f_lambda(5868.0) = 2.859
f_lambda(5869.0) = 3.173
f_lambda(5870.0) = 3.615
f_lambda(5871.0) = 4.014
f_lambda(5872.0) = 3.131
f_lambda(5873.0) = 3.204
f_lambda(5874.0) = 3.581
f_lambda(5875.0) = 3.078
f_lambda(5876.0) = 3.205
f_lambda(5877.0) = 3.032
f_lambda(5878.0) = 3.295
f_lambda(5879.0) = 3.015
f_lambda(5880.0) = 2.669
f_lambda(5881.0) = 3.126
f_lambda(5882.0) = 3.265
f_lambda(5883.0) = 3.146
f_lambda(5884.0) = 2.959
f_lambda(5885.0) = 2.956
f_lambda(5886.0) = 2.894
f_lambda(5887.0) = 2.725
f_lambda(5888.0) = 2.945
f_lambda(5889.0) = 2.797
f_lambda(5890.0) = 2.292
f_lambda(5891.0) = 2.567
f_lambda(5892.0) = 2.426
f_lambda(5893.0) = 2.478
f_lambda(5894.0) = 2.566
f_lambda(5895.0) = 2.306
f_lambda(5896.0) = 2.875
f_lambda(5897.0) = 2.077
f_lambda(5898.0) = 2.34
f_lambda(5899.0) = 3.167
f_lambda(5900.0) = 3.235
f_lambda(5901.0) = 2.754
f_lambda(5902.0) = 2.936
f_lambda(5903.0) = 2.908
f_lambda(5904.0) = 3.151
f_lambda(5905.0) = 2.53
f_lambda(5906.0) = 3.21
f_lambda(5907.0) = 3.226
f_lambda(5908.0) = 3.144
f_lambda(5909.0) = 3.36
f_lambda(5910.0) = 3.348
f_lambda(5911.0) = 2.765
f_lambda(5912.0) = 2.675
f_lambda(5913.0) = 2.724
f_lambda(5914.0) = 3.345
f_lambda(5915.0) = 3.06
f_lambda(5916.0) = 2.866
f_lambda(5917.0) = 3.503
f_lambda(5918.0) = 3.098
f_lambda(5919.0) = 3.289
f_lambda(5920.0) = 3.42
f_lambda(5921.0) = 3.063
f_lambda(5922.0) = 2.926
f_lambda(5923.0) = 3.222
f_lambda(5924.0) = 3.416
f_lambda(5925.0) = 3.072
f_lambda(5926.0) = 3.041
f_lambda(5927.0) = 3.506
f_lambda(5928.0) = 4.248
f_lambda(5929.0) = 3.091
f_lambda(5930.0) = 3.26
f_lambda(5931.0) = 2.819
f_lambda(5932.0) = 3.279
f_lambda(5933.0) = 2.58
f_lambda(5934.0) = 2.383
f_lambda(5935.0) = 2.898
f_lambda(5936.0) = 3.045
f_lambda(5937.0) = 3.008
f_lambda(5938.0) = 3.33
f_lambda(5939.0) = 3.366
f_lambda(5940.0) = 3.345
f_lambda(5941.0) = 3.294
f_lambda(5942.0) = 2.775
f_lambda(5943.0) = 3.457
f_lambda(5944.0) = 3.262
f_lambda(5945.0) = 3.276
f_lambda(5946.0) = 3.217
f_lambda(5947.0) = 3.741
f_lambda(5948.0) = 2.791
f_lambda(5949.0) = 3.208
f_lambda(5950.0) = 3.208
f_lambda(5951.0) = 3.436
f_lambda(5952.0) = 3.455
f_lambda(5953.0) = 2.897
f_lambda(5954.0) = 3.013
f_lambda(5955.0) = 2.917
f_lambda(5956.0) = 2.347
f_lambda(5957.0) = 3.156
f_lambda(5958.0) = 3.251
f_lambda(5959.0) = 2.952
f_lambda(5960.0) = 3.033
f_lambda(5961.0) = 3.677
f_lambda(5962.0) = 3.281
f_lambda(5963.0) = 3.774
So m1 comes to 1.9 angstrom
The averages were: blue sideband 3.27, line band 3.03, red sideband 3.22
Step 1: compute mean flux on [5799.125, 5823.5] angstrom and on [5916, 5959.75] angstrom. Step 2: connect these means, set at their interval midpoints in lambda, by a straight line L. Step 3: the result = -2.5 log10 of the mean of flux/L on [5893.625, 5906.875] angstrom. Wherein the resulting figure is 0.13 mag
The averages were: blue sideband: 3.15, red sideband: 3.16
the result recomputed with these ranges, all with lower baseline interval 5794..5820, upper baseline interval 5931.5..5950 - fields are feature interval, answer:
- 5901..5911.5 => 0.03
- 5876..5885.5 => 0.03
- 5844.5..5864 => -0.03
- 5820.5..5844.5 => -0.06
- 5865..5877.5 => -0.04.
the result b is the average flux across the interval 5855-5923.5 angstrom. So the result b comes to 3.04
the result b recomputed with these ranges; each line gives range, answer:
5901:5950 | 3.13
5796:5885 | 3.23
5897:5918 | 2.99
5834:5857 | 3.29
